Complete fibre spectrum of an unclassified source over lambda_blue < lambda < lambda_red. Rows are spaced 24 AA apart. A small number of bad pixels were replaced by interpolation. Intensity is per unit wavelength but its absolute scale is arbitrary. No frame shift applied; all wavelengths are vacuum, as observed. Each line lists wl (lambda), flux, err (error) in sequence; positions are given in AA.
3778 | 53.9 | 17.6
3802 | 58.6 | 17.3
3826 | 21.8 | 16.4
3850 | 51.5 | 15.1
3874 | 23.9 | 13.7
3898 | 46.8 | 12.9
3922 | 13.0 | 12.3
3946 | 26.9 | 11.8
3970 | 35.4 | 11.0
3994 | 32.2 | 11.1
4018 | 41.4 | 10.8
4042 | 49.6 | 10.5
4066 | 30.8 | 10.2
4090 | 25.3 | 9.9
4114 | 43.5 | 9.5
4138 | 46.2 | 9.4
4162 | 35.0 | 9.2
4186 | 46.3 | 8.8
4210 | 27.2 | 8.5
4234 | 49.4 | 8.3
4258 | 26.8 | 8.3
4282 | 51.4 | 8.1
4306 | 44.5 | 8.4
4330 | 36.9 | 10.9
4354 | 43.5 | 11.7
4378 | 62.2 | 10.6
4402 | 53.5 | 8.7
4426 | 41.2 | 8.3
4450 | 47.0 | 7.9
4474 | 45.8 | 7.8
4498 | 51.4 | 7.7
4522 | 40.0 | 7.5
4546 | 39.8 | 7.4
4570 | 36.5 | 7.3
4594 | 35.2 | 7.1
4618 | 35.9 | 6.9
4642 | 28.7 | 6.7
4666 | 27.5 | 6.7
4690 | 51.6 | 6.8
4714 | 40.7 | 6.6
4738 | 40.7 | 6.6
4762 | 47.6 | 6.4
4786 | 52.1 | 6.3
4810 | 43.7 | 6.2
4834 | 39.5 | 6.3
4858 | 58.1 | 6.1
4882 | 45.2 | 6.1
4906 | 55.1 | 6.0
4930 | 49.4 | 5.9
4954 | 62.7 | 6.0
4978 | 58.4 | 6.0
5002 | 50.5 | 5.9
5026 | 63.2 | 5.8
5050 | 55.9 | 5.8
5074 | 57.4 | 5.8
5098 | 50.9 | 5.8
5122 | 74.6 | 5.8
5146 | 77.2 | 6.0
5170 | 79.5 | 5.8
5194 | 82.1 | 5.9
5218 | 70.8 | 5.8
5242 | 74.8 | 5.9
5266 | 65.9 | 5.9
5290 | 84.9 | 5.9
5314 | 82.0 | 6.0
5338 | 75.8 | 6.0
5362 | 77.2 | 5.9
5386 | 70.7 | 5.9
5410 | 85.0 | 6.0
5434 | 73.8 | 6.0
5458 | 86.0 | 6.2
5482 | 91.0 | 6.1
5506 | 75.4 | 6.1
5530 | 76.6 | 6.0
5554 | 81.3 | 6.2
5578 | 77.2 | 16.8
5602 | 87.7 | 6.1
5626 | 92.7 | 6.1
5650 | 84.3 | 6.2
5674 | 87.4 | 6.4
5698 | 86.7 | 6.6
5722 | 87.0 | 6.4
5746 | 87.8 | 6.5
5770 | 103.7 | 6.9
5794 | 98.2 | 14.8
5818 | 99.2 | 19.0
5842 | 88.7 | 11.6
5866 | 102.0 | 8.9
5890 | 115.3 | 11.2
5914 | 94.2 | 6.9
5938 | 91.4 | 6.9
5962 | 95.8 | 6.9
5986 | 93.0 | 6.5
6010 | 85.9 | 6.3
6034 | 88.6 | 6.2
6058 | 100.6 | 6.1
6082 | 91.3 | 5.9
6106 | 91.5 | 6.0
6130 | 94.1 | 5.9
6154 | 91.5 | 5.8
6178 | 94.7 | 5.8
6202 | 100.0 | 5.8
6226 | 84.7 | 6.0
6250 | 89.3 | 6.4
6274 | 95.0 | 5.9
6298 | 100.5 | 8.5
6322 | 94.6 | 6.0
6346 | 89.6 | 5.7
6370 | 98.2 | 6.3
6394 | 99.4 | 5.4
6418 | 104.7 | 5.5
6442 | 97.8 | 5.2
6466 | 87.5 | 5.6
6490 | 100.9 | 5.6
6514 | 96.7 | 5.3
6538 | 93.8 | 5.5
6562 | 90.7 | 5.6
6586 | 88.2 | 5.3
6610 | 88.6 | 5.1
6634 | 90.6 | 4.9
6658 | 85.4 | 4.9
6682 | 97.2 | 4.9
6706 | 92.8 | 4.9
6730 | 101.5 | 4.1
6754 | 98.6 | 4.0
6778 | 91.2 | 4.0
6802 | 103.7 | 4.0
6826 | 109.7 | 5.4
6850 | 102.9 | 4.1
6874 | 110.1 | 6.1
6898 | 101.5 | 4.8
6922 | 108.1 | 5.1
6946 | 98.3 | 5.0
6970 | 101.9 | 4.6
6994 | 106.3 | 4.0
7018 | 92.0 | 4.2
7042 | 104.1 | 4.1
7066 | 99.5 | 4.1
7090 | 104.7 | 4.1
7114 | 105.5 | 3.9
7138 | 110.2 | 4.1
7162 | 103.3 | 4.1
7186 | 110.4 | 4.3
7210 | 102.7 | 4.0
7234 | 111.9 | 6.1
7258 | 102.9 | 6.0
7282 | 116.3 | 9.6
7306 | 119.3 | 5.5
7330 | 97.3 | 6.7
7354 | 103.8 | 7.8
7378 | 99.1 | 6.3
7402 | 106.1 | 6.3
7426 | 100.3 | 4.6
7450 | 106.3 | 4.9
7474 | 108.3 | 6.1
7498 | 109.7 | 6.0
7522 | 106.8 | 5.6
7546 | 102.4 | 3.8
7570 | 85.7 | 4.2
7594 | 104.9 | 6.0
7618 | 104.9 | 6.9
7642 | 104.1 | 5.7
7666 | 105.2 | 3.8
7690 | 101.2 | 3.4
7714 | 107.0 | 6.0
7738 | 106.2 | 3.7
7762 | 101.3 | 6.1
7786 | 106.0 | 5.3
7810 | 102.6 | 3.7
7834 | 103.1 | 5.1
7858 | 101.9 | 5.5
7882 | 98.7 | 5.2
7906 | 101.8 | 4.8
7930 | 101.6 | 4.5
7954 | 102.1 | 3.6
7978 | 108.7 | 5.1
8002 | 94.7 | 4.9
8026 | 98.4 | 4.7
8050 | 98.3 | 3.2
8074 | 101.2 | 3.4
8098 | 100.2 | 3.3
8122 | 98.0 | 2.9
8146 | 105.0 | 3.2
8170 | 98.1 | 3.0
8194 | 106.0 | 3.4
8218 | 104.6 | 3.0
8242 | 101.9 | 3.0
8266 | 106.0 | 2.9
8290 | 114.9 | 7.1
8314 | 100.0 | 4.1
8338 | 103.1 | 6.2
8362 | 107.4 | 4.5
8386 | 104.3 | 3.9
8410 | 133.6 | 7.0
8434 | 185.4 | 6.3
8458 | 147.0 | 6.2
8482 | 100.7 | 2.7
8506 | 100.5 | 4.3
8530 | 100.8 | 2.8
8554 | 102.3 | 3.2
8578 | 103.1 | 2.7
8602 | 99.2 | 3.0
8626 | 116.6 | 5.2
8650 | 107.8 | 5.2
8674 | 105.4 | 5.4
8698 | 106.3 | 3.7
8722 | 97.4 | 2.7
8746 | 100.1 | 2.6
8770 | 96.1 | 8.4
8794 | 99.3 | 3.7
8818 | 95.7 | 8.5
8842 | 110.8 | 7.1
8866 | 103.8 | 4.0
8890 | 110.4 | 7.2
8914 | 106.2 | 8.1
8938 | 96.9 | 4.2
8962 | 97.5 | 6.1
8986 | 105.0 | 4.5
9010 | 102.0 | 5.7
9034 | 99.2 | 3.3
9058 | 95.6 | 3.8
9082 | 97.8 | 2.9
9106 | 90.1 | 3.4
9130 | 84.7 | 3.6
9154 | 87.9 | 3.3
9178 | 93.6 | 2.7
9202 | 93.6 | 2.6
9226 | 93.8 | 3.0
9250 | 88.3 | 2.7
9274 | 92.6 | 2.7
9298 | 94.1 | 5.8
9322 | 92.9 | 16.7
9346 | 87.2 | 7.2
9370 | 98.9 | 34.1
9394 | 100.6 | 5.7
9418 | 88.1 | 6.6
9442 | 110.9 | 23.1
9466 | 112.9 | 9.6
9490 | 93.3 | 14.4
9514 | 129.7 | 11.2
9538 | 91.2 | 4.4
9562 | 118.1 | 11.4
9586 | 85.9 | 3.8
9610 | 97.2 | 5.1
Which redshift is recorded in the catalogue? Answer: 0.284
